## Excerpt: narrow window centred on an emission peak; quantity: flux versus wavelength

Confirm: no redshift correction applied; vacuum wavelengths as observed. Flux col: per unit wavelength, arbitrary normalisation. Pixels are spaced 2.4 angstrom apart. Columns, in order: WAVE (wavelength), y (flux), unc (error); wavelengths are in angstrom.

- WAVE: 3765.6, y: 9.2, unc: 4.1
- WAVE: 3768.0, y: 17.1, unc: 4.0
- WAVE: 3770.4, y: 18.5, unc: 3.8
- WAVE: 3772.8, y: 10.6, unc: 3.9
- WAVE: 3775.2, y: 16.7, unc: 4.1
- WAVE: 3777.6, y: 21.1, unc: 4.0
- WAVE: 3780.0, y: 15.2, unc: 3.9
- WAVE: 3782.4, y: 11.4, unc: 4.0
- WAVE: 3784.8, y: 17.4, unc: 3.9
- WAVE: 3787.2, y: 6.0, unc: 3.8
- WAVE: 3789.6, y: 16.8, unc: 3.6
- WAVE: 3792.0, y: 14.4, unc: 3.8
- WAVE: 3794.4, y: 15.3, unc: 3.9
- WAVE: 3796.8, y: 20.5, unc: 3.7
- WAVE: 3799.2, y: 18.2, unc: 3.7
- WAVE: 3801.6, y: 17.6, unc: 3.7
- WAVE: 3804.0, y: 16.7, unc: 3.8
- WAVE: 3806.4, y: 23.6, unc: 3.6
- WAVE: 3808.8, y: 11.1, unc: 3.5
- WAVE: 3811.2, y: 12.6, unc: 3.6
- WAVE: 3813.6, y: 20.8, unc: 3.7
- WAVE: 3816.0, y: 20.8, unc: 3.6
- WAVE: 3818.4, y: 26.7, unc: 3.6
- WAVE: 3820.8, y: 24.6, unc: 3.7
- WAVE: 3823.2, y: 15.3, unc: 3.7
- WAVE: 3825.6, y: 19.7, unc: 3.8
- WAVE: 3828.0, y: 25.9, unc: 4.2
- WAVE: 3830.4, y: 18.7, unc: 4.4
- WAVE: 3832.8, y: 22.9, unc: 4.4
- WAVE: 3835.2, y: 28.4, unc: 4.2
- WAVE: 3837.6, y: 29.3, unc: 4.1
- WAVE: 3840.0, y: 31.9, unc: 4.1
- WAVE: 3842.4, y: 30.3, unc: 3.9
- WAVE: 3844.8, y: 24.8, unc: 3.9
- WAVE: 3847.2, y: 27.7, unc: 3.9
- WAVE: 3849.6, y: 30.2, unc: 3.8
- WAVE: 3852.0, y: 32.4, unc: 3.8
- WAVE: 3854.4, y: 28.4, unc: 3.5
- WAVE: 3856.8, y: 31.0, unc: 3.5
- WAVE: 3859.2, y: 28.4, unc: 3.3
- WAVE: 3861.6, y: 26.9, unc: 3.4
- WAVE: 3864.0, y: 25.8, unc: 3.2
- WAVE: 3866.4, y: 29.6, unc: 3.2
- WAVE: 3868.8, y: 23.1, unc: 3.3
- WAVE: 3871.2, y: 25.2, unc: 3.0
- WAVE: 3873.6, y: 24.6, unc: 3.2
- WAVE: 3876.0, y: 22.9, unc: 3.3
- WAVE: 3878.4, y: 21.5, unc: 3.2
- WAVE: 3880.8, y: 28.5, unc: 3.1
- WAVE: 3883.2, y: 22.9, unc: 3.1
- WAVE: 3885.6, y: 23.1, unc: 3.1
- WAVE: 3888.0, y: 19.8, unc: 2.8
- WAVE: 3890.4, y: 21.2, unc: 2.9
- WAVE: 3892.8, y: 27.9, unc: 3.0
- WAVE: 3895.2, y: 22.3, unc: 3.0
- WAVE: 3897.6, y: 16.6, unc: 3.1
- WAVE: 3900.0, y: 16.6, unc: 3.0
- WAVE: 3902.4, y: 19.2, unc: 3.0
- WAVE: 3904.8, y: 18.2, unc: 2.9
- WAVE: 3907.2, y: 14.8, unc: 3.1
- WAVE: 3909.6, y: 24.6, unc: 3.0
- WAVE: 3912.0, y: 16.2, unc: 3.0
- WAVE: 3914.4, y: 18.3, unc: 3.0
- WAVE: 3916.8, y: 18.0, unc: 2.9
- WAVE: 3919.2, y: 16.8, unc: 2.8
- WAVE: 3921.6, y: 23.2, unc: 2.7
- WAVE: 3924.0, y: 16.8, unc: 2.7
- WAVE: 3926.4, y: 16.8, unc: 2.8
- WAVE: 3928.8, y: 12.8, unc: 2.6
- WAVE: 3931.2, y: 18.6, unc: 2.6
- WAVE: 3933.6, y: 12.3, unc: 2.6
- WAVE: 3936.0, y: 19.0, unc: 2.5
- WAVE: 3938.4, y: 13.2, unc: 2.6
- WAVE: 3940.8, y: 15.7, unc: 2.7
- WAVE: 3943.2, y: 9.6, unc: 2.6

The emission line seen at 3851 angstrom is C IV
